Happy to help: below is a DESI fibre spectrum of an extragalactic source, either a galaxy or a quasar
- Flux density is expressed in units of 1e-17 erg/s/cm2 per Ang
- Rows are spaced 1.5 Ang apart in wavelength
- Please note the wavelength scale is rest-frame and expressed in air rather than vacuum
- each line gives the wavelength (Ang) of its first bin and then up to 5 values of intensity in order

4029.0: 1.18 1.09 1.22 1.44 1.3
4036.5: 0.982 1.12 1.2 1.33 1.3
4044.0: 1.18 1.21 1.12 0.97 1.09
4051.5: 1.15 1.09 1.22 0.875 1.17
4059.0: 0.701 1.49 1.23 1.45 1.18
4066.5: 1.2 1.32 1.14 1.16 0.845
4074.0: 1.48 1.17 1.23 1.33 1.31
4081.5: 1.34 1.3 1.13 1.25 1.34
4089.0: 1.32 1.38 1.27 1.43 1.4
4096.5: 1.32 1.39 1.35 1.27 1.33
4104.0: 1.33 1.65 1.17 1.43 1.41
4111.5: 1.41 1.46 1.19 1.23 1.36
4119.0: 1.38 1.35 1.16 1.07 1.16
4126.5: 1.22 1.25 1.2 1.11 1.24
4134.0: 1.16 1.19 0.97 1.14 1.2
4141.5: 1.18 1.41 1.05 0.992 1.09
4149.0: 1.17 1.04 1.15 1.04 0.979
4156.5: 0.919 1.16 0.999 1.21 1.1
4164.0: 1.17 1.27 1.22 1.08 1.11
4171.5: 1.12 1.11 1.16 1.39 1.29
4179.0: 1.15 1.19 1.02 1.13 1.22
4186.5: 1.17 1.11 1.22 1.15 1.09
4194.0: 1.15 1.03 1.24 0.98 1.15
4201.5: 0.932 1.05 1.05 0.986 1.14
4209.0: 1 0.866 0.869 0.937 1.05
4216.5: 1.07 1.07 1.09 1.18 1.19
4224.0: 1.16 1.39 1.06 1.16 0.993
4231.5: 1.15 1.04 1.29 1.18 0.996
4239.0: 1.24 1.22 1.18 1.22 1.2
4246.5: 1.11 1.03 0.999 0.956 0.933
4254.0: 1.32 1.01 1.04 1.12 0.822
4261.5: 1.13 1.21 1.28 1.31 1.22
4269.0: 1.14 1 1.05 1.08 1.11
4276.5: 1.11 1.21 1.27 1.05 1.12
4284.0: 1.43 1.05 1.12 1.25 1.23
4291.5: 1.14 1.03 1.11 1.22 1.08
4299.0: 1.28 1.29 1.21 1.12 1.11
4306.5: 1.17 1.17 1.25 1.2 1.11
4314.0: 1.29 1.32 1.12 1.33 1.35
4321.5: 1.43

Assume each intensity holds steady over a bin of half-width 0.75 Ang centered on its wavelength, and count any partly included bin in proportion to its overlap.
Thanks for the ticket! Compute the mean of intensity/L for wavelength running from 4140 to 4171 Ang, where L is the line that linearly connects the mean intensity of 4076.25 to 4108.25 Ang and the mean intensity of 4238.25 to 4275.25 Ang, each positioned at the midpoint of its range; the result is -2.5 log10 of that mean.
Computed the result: 0.12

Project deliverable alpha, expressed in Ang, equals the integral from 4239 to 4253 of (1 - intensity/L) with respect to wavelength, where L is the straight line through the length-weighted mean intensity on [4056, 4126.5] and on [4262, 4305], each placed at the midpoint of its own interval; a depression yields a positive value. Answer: 0.99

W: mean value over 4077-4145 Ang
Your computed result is 1.28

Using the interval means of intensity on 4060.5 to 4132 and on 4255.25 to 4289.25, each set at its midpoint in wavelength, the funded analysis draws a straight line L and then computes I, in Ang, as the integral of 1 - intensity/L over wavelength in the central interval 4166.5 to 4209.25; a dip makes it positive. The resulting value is 3.0 Ang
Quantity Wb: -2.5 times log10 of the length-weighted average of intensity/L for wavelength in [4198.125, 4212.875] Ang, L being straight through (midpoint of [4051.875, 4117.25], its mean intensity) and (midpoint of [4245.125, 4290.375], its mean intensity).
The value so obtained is 0.172 mag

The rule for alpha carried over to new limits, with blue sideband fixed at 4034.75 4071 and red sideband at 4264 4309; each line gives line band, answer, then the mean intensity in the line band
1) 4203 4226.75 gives 2.0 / 1.07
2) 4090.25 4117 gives -4.4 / 1.36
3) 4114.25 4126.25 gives -0.8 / 1.24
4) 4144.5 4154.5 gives 0.8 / 1.08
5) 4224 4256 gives 1.0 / 1.13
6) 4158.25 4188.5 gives 0.1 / 1.16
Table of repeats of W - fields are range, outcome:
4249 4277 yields 1.1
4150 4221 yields 1.1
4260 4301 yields 1.16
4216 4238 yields 1.14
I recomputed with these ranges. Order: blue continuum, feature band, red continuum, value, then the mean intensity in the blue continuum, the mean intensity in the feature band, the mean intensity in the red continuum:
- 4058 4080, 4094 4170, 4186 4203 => -3.50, 1.21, 1.21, 1.11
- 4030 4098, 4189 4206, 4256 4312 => 1.32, 1.22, 1.09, 1.15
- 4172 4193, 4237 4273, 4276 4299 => 1.64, 1.17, 1.11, 1.17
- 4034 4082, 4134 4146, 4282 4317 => 0.33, 1.18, 1.15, 1.19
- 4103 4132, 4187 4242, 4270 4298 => 4.83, 1.29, 1.1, 1.14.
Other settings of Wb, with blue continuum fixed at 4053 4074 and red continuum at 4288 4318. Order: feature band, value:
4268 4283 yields 0.06 mag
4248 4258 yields 0.13 mag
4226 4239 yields 0.05 mag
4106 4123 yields -0.14 mag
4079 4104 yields -0.14 mag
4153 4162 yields 0.12 mag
